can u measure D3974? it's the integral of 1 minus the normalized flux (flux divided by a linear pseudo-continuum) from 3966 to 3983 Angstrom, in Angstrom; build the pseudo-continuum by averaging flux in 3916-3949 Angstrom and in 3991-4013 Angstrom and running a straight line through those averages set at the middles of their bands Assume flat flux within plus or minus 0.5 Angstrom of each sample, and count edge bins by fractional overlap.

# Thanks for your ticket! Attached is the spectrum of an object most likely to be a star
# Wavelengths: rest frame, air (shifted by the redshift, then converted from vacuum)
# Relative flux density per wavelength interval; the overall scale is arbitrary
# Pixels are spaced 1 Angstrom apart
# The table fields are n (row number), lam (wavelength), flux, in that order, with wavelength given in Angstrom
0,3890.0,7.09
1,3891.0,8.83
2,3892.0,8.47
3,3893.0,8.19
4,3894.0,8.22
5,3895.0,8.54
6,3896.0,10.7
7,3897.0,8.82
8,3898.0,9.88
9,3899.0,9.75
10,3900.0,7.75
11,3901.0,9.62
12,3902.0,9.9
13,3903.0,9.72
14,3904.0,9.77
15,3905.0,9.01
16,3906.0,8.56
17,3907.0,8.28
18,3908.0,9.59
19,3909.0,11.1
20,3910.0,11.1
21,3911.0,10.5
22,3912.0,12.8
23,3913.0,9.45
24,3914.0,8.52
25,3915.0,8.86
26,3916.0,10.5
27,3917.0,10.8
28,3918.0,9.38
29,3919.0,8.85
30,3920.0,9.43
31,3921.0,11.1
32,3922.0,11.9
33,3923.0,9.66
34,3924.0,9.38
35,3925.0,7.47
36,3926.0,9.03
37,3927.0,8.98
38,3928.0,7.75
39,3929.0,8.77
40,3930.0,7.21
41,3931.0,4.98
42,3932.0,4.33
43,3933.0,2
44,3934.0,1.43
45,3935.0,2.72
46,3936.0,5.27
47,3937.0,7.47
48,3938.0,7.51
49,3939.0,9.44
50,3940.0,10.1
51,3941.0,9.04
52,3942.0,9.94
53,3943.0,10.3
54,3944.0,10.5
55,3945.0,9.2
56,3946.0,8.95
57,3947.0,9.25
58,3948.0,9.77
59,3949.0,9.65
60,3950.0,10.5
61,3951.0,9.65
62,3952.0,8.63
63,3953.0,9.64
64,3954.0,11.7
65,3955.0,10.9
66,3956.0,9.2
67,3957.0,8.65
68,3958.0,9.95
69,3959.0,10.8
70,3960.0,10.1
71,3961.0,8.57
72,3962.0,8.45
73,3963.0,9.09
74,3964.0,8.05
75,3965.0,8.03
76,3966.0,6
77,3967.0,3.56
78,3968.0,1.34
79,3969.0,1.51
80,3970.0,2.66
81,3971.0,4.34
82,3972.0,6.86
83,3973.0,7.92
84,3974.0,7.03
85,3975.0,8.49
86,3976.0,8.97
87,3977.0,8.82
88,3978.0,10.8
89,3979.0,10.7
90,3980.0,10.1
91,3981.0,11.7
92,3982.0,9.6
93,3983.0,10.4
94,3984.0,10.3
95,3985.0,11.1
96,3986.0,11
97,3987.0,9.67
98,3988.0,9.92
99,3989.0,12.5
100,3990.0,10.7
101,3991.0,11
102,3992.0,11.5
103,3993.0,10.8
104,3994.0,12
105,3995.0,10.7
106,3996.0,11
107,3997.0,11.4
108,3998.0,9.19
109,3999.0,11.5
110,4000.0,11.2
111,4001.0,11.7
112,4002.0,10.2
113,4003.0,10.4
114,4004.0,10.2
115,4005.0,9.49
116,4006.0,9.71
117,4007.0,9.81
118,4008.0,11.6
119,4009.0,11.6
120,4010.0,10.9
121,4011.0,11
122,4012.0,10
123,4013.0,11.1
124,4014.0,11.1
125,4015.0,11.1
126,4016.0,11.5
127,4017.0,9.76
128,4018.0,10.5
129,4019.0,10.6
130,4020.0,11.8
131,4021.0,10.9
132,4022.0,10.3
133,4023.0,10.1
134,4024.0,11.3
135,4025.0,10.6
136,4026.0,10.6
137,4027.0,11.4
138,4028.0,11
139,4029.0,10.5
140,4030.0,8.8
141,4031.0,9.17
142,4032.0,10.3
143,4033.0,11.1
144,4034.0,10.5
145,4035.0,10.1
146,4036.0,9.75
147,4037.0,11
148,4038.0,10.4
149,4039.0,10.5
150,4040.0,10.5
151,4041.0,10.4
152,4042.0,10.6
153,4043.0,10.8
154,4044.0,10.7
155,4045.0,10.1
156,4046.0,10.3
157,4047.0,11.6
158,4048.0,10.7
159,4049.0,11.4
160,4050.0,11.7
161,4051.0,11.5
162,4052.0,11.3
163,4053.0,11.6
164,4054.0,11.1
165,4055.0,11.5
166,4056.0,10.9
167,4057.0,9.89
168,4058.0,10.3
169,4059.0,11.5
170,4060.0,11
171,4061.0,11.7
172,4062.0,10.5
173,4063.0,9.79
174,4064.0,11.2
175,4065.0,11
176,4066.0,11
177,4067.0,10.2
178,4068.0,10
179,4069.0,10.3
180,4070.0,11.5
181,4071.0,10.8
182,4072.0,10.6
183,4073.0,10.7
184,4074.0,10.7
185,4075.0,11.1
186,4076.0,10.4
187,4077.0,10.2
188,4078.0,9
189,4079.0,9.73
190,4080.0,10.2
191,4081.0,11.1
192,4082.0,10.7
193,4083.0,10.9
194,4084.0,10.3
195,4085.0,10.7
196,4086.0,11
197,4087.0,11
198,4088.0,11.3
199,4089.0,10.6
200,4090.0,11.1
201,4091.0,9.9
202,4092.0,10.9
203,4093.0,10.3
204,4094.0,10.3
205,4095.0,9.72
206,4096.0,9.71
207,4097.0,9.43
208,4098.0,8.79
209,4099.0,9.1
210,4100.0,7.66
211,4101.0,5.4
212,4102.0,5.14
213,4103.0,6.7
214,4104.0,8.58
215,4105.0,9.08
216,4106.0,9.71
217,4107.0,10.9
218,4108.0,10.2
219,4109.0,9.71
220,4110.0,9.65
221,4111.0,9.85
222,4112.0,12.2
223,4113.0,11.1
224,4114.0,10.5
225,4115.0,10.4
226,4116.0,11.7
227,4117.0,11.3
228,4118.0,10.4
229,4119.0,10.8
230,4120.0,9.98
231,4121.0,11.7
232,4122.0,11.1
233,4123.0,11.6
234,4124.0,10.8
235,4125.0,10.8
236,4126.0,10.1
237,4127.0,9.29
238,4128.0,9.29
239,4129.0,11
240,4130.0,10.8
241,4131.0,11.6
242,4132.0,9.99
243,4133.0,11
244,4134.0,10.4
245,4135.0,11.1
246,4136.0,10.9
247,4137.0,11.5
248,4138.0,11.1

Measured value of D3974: 4.5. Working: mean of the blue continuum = 8.24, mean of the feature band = 7.21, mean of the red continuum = 10.8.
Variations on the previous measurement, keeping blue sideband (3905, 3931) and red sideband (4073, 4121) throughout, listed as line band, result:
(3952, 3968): 1.64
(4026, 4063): -3.24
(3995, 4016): -2.16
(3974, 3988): -0.52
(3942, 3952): -0.16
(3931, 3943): 3.93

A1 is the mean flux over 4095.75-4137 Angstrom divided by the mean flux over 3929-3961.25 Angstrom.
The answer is 1.20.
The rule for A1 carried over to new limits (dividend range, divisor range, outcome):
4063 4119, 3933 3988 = 1.21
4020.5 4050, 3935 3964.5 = 1.15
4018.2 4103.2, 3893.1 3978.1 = 1.22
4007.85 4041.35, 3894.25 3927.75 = 1.10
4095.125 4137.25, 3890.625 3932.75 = 1.10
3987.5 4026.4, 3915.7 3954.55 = 1.27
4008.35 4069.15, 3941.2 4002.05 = 1.15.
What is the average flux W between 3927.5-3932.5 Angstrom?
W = 6.61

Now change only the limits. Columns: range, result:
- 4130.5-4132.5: 10.8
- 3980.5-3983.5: 10.6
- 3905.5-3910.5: 9.73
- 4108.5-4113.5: 10.5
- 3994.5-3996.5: 10.8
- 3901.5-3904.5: 9.8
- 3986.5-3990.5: 10.7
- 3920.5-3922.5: 11.5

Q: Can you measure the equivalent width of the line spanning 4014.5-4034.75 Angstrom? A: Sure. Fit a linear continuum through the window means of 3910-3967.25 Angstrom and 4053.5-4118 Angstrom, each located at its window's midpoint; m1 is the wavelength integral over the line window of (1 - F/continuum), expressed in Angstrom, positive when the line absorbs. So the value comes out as -2.12 Angstrom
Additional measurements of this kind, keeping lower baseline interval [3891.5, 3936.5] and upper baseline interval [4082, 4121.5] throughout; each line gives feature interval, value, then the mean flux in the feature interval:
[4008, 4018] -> -1.7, 10.9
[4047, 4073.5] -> -3.5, 10.9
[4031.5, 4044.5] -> -1.4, 10.5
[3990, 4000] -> -2.0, 11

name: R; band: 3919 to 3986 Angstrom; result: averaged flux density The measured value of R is 8.31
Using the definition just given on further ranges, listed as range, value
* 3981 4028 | 10.8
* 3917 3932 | 8.76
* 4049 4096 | 10.7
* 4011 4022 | 10.8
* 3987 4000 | 11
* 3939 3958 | 9.75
